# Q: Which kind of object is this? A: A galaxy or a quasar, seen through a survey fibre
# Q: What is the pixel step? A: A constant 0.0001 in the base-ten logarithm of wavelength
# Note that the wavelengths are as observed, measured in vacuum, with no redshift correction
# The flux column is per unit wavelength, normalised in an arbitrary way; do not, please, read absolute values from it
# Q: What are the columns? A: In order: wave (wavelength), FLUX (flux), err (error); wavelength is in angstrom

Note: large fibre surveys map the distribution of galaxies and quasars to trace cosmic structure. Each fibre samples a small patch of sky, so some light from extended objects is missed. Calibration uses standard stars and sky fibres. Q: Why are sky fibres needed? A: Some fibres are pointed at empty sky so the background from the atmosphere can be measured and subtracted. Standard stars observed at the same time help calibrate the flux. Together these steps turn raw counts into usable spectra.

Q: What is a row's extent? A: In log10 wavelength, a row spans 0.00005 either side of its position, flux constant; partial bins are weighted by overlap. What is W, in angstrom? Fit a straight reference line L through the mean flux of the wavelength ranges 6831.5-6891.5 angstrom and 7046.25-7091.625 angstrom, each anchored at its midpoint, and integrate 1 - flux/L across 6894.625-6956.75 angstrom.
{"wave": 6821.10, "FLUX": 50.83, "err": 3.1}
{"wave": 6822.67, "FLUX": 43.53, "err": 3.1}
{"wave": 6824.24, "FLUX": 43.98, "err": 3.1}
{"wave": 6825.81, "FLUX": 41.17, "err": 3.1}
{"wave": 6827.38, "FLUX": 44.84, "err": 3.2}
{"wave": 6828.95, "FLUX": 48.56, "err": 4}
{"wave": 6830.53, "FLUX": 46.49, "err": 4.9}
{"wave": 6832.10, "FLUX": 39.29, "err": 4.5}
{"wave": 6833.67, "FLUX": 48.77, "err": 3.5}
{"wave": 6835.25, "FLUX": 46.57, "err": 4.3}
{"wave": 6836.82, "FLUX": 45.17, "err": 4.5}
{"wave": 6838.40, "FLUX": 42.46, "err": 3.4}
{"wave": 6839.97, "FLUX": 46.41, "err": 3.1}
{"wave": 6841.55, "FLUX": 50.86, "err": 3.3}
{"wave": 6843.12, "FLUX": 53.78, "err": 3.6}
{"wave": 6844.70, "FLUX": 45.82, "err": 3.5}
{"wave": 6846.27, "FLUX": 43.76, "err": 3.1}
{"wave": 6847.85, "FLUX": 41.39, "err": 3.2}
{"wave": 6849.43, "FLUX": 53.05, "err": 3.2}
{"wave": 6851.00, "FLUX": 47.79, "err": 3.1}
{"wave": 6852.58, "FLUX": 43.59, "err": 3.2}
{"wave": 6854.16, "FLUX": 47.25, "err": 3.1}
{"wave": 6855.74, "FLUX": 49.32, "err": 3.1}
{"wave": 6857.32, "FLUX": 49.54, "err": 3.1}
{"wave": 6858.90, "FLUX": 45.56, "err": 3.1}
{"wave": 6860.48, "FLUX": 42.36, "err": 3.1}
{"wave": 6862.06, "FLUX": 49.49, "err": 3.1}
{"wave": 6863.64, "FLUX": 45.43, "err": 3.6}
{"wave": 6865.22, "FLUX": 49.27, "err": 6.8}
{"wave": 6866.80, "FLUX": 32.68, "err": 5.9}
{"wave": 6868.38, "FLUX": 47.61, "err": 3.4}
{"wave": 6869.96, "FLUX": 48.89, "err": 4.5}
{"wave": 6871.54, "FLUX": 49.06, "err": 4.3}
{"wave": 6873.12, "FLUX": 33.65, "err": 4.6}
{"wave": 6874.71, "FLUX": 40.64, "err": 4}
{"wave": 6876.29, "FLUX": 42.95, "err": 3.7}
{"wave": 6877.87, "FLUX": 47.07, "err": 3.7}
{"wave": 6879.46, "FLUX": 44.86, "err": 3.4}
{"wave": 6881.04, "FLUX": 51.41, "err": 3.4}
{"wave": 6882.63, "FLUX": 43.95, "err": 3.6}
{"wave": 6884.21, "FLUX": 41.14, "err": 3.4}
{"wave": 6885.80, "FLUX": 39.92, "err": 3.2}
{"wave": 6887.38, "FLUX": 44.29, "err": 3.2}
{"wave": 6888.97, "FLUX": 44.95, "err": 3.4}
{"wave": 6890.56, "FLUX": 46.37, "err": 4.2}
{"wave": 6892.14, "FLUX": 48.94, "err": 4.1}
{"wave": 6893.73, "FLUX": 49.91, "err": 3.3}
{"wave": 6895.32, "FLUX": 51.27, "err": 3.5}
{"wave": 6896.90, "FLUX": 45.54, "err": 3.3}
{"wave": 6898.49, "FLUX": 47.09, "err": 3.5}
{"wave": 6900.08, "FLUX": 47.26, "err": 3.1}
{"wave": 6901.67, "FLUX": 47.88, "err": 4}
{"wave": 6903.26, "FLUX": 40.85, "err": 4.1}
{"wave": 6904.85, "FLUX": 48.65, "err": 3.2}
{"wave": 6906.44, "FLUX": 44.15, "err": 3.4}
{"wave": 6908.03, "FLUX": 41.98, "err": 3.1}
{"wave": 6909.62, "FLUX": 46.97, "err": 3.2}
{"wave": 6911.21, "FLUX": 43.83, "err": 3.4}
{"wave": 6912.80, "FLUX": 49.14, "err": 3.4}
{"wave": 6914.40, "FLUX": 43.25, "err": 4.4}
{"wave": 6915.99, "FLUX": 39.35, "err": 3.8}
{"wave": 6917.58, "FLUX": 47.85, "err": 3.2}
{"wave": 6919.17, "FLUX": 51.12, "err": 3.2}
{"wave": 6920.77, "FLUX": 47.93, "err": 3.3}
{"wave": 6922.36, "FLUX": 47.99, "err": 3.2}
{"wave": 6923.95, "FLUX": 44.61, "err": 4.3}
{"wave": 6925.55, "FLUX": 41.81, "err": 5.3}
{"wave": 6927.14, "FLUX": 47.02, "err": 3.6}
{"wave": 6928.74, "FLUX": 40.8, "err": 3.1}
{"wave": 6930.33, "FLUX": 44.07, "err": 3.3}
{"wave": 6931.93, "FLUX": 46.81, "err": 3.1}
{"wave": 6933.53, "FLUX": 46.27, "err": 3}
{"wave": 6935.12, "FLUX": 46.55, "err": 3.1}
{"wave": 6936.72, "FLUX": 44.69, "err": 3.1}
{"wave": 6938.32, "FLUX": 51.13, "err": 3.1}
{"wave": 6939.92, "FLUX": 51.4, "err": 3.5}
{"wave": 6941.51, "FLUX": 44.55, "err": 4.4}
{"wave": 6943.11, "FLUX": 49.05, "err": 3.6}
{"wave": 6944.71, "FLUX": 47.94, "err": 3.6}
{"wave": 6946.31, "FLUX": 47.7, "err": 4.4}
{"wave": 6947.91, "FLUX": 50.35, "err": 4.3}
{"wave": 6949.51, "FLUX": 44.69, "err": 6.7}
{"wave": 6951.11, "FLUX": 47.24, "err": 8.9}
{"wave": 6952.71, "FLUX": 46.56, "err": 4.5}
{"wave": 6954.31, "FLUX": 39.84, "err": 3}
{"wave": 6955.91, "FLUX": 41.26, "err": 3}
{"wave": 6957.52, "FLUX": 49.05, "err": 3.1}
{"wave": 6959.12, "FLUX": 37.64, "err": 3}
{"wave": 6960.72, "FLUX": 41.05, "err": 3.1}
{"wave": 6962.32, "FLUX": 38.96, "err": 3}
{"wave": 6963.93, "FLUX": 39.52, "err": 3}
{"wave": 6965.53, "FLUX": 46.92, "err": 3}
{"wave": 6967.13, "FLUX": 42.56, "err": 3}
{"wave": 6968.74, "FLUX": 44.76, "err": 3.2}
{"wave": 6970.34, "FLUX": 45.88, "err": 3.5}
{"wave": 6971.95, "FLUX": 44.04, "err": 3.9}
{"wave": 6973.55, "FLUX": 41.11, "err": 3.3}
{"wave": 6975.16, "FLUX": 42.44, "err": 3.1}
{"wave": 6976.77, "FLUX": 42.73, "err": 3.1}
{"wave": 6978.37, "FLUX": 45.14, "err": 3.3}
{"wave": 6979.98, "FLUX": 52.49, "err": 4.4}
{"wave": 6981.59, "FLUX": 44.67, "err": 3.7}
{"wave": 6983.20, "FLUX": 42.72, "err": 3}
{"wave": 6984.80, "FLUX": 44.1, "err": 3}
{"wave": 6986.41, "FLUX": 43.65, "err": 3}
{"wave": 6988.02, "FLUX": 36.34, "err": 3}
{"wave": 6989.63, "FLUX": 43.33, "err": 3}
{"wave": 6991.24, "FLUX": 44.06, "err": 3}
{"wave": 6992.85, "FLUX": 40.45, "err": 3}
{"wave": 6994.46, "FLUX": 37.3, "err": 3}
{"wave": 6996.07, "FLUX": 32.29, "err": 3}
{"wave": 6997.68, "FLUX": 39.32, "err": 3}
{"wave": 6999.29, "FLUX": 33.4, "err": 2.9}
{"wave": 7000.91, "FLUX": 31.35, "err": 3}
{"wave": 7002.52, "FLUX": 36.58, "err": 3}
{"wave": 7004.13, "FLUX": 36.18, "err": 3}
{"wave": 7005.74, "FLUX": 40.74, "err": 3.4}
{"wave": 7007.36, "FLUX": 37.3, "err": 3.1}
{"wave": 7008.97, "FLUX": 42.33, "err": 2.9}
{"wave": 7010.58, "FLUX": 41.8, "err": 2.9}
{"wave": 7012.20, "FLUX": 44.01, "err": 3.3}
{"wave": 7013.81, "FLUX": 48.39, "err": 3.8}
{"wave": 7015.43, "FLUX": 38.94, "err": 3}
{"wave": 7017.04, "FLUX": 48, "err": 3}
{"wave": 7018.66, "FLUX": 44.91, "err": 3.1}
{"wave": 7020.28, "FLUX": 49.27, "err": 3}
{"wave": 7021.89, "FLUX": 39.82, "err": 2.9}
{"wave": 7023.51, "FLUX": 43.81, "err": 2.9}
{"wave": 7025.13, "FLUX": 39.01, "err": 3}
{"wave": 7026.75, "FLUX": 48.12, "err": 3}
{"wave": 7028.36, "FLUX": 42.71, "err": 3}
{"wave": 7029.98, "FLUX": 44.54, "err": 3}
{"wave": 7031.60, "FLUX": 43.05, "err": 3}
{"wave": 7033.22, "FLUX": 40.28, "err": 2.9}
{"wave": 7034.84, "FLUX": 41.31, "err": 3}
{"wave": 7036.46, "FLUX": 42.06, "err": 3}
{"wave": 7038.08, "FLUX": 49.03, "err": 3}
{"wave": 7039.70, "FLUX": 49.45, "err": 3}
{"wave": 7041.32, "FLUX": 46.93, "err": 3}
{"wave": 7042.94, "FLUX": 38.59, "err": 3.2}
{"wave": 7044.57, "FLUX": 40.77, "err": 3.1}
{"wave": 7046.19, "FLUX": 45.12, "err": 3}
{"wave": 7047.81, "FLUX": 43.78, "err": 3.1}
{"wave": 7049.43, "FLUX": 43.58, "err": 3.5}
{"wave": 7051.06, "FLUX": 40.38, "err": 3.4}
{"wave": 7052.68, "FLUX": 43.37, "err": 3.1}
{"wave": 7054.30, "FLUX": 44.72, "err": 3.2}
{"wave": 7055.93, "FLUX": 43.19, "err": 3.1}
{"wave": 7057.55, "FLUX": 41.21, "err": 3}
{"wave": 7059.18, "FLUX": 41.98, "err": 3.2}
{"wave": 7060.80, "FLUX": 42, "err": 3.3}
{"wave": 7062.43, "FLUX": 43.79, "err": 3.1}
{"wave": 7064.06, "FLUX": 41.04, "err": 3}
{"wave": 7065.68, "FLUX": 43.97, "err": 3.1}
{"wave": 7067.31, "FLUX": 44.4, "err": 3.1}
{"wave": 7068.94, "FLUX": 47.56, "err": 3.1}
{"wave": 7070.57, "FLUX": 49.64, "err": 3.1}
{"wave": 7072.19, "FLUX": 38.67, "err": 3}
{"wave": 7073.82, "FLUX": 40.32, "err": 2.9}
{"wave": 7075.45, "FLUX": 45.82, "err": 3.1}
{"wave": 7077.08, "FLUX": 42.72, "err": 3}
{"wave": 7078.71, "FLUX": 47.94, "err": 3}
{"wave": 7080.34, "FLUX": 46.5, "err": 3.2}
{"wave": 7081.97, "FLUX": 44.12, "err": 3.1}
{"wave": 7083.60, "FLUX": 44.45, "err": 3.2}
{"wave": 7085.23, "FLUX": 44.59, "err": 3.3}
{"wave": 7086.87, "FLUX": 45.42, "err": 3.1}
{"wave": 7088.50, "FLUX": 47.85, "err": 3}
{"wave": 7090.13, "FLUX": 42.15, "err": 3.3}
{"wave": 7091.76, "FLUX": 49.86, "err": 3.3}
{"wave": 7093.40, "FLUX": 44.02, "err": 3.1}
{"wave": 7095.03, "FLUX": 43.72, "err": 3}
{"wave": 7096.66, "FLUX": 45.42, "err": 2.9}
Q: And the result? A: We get -1.4 angstrom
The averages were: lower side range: 45.5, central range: 46.1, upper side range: 44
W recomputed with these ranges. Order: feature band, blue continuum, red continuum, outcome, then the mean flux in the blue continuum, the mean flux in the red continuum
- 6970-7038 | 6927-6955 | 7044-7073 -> 4.30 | 46.5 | 43.3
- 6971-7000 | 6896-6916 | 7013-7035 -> 1.71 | 45.3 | 43.8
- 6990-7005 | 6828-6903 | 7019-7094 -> 2.56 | 45.9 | 44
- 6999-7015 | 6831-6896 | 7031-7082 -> 1.74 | 45.8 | 43.7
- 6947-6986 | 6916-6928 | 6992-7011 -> -2.55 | 46.4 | 37.4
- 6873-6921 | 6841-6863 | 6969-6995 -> 0.51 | 47.3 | 43.2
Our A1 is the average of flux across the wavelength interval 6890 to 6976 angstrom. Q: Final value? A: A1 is 45.5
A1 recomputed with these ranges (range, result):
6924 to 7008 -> 43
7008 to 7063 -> 43.5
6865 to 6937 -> 45.2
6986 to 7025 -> 40.5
